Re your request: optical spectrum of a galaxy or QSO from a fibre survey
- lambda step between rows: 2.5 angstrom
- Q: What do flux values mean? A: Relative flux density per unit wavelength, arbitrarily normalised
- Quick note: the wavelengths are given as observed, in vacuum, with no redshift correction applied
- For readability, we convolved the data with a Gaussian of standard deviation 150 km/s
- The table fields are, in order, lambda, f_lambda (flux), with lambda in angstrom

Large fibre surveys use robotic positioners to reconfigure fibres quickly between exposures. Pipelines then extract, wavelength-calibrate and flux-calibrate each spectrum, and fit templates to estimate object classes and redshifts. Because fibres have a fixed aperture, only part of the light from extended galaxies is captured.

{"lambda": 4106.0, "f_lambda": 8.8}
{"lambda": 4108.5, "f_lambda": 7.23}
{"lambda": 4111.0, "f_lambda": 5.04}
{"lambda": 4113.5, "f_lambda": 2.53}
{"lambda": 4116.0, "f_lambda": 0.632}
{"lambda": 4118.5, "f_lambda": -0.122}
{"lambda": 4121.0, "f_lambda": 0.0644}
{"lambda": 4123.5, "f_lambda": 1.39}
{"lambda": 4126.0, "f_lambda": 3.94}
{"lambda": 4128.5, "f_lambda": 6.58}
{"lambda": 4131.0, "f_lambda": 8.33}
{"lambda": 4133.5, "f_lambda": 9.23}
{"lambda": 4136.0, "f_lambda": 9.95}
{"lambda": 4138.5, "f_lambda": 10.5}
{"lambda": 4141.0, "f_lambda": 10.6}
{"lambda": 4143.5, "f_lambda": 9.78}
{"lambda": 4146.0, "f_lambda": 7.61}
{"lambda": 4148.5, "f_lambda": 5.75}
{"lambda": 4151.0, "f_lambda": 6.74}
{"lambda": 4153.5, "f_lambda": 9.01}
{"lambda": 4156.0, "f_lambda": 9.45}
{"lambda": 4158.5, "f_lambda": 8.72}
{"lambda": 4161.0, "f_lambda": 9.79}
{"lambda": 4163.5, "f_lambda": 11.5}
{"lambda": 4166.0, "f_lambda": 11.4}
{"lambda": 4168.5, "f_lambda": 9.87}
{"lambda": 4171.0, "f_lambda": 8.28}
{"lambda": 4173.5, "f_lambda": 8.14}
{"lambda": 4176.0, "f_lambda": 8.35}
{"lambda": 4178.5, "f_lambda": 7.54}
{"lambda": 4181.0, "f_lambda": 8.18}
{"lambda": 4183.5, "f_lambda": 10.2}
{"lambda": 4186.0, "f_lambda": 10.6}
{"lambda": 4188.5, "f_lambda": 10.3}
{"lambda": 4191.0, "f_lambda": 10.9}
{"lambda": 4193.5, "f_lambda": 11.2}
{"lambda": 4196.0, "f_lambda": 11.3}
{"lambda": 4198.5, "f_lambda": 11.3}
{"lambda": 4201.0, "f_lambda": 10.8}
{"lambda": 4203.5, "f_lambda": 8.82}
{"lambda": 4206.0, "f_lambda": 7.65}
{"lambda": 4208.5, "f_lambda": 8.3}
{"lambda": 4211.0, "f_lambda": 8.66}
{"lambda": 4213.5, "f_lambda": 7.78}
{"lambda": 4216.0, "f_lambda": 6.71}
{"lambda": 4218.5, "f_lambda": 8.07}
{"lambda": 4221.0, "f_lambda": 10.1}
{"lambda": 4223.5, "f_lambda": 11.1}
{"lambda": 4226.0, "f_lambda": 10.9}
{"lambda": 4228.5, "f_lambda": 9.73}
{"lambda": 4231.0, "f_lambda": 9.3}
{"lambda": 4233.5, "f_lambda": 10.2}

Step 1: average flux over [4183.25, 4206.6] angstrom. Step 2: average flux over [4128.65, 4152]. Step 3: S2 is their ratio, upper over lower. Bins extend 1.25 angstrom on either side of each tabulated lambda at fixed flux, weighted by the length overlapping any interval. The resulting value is 1.2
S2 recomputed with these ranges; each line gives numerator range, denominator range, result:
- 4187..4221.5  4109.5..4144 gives 1.70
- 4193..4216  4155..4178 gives 0.99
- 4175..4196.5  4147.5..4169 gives 1.07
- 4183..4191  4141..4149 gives 1.25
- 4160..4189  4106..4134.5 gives 2.24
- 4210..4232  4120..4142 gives 1.35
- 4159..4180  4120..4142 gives 1.38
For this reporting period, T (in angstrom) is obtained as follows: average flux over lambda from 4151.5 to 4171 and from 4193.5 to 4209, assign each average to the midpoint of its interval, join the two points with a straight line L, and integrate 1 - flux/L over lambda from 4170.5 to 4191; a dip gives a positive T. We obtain 1.5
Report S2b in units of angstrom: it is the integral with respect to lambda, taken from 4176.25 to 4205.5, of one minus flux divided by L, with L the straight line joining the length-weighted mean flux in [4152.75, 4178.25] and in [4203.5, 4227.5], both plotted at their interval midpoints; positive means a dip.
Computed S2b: -2.9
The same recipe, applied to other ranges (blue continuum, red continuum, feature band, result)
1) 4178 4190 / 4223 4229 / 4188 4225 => 2.01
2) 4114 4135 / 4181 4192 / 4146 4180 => -4.65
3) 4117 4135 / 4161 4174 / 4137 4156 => -4.87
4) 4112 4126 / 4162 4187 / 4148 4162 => -3.81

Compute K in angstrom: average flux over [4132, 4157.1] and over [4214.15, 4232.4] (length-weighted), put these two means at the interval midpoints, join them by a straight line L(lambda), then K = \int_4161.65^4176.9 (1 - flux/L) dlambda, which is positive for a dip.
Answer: -1.0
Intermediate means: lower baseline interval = 8.85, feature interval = 9.63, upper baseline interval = 9.37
